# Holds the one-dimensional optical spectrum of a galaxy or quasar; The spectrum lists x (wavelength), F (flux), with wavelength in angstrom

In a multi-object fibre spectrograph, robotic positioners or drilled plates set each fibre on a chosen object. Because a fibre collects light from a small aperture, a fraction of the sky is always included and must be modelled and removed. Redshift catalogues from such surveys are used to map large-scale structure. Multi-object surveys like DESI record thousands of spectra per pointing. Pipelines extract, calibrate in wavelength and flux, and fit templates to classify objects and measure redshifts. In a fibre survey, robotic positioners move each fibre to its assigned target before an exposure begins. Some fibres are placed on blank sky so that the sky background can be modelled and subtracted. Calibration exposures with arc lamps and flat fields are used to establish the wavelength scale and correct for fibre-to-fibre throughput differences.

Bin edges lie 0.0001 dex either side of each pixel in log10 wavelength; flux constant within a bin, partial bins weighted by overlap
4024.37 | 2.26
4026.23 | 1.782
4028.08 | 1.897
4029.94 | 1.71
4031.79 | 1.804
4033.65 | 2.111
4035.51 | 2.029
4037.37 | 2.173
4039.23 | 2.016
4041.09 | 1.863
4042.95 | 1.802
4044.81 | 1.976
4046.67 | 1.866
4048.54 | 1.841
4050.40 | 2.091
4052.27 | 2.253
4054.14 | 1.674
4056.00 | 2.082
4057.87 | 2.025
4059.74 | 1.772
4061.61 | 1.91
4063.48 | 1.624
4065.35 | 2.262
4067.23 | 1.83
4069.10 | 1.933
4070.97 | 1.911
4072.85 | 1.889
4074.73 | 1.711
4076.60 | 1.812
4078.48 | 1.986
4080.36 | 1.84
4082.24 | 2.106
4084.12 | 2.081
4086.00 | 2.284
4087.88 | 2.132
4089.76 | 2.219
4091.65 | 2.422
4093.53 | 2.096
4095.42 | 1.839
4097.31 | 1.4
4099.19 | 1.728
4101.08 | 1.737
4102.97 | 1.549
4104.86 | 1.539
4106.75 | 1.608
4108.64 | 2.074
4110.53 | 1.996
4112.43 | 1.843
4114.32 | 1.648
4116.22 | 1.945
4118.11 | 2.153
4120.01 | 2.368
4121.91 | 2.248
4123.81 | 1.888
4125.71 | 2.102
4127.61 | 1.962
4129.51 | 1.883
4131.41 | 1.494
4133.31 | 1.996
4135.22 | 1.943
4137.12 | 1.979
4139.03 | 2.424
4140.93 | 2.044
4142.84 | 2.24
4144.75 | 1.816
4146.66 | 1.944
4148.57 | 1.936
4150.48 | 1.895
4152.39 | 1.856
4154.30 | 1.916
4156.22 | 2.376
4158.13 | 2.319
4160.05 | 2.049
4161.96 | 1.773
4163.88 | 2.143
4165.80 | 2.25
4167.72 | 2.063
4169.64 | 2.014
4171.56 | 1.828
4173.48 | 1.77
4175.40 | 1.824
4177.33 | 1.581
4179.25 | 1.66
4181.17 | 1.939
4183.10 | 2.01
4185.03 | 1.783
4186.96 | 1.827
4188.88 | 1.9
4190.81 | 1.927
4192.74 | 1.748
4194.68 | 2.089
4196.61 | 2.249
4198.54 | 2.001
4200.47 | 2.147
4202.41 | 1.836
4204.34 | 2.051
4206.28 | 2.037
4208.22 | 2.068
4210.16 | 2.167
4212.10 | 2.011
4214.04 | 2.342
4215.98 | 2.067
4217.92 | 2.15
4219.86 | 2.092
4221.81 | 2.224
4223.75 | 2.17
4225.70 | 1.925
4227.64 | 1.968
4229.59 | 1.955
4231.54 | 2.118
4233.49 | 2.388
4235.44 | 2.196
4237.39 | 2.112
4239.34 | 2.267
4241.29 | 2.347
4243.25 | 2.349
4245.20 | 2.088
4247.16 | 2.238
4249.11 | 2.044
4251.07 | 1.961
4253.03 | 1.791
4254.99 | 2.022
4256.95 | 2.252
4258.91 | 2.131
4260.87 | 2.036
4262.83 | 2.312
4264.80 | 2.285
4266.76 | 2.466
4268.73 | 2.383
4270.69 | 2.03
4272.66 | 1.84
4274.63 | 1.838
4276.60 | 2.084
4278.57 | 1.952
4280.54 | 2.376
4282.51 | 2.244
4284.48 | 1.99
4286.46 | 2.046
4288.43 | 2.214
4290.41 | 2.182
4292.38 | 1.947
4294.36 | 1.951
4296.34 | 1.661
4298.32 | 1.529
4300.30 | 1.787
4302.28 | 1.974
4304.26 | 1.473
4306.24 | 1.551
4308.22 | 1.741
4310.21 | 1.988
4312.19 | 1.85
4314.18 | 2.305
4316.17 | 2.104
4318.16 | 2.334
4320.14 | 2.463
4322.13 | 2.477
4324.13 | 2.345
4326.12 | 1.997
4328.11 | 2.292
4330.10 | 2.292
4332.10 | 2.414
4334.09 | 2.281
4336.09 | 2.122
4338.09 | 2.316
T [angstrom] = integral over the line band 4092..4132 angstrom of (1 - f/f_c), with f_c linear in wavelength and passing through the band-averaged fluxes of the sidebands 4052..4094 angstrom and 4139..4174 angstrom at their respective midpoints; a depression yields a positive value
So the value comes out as 2.7 angstrom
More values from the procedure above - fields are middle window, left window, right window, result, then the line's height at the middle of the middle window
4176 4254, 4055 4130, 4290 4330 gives -2.82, 1.97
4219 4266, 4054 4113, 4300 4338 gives -2.23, 2.04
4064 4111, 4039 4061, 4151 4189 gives 0.55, 1.94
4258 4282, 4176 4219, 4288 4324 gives -2.02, 1.98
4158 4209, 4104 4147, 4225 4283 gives 2.19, 2.04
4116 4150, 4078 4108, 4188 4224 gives -0.95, 1.97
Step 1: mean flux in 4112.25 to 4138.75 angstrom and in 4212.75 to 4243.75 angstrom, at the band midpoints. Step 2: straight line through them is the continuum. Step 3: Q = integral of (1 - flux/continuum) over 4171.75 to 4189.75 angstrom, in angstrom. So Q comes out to 2.3 angstrom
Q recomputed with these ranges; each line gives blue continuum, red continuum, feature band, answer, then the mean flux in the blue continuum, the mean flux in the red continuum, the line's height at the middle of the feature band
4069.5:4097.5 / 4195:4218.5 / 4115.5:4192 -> 2.8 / 2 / 2.09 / 2.05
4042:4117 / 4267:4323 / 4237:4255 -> -1.2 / 1.91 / 2.02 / 1.99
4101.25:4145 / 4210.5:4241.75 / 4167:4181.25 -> 1.5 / 1.94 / 2.14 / 2.04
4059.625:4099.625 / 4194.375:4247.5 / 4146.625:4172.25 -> 0.3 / 1.95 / 2.13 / 2.05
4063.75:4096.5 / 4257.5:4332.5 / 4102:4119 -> 1.7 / 2.01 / 2.07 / 2.02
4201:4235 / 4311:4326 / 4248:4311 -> 5.3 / 2.09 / 2.25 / 2.19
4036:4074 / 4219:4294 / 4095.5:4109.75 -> 2.2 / 1.94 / 2.13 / 1.98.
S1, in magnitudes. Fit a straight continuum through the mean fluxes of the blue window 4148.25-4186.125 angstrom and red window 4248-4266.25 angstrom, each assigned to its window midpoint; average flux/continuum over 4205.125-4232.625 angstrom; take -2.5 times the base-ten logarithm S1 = -0.03 mag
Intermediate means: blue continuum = 1.95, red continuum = 2.1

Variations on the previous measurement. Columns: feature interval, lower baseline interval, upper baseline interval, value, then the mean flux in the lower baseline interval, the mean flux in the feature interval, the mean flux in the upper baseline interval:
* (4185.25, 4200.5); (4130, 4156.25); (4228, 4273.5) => 0.049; 1.97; 1.97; 2.16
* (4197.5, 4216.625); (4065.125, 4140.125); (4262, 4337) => -0.030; 1.94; 2.07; 2.08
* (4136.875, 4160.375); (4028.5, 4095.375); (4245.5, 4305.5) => -0.035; 1.97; 2.06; 2.03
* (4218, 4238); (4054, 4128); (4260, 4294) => -0.021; 1.93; 2.12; 2.13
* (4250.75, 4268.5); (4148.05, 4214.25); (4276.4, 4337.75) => -0.064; 1.98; 2.16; 2.07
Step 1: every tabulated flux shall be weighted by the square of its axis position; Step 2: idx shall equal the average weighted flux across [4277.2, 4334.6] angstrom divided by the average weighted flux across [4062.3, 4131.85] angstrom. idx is 1.2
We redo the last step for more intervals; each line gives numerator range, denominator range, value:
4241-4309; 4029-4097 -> 1.14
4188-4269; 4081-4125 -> 1.15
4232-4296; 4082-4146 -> 1.17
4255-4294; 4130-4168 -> 1.12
